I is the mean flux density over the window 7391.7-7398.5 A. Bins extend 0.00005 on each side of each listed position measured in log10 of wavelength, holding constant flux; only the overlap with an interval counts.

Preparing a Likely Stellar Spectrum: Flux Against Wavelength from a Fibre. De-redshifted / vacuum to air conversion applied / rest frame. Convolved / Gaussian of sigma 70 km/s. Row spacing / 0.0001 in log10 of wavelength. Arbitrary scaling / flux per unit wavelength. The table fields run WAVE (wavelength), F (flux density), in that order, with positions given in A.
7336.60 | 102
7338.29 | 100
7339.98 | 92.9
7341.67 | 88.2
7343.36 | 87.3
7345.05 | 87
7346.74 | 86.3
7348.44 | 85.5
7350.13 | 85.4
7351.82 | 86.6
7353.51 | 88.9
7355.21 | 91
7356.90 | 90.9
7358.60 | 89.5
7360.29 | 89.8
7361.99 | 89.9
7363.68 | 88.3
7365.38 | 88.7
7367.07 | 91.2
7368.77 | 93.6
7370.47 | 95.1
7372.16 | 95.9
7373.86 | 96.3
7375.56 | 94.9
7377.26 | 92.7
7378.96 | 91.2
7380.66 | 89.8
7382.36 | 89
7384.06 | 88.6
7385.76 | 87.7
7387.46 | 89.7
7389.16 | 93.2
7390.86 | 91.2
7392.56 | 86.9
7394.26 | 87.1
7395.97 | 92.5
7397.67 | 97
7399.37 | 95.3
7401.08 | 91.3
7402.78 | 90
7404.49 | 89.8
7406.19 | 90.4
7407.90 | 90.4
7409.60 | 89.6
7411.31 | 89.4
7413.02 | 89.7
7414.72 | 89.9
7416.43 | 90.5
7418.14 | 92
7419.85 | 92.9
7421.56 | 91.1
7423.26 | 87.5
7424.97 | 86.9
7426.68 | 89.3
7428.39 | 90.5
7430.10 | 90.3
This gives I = 90.9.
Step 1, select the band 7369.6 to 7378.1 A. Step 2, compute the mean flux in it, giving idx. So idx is 95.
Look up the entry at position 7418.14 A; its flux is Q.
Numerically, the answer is 92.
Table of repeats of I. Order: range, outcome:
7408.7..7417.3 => 89.8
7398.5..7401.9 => 93.3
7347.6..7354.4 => 86.6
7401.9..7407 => 90.1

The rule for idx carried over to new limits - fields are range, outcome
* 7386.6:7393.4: 90.3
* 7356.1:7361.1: 90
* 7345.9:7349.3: 85.7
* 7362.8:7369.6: 90.5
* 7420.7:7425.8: 88.6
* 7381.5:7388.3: 88.8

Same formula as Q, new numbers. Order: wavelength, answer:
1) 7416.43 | 90.5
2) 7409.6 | 89.6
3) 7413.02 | 89.7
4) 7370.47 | 95.1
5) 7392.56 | 86.9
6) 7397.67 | 97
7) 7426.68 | 89.3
